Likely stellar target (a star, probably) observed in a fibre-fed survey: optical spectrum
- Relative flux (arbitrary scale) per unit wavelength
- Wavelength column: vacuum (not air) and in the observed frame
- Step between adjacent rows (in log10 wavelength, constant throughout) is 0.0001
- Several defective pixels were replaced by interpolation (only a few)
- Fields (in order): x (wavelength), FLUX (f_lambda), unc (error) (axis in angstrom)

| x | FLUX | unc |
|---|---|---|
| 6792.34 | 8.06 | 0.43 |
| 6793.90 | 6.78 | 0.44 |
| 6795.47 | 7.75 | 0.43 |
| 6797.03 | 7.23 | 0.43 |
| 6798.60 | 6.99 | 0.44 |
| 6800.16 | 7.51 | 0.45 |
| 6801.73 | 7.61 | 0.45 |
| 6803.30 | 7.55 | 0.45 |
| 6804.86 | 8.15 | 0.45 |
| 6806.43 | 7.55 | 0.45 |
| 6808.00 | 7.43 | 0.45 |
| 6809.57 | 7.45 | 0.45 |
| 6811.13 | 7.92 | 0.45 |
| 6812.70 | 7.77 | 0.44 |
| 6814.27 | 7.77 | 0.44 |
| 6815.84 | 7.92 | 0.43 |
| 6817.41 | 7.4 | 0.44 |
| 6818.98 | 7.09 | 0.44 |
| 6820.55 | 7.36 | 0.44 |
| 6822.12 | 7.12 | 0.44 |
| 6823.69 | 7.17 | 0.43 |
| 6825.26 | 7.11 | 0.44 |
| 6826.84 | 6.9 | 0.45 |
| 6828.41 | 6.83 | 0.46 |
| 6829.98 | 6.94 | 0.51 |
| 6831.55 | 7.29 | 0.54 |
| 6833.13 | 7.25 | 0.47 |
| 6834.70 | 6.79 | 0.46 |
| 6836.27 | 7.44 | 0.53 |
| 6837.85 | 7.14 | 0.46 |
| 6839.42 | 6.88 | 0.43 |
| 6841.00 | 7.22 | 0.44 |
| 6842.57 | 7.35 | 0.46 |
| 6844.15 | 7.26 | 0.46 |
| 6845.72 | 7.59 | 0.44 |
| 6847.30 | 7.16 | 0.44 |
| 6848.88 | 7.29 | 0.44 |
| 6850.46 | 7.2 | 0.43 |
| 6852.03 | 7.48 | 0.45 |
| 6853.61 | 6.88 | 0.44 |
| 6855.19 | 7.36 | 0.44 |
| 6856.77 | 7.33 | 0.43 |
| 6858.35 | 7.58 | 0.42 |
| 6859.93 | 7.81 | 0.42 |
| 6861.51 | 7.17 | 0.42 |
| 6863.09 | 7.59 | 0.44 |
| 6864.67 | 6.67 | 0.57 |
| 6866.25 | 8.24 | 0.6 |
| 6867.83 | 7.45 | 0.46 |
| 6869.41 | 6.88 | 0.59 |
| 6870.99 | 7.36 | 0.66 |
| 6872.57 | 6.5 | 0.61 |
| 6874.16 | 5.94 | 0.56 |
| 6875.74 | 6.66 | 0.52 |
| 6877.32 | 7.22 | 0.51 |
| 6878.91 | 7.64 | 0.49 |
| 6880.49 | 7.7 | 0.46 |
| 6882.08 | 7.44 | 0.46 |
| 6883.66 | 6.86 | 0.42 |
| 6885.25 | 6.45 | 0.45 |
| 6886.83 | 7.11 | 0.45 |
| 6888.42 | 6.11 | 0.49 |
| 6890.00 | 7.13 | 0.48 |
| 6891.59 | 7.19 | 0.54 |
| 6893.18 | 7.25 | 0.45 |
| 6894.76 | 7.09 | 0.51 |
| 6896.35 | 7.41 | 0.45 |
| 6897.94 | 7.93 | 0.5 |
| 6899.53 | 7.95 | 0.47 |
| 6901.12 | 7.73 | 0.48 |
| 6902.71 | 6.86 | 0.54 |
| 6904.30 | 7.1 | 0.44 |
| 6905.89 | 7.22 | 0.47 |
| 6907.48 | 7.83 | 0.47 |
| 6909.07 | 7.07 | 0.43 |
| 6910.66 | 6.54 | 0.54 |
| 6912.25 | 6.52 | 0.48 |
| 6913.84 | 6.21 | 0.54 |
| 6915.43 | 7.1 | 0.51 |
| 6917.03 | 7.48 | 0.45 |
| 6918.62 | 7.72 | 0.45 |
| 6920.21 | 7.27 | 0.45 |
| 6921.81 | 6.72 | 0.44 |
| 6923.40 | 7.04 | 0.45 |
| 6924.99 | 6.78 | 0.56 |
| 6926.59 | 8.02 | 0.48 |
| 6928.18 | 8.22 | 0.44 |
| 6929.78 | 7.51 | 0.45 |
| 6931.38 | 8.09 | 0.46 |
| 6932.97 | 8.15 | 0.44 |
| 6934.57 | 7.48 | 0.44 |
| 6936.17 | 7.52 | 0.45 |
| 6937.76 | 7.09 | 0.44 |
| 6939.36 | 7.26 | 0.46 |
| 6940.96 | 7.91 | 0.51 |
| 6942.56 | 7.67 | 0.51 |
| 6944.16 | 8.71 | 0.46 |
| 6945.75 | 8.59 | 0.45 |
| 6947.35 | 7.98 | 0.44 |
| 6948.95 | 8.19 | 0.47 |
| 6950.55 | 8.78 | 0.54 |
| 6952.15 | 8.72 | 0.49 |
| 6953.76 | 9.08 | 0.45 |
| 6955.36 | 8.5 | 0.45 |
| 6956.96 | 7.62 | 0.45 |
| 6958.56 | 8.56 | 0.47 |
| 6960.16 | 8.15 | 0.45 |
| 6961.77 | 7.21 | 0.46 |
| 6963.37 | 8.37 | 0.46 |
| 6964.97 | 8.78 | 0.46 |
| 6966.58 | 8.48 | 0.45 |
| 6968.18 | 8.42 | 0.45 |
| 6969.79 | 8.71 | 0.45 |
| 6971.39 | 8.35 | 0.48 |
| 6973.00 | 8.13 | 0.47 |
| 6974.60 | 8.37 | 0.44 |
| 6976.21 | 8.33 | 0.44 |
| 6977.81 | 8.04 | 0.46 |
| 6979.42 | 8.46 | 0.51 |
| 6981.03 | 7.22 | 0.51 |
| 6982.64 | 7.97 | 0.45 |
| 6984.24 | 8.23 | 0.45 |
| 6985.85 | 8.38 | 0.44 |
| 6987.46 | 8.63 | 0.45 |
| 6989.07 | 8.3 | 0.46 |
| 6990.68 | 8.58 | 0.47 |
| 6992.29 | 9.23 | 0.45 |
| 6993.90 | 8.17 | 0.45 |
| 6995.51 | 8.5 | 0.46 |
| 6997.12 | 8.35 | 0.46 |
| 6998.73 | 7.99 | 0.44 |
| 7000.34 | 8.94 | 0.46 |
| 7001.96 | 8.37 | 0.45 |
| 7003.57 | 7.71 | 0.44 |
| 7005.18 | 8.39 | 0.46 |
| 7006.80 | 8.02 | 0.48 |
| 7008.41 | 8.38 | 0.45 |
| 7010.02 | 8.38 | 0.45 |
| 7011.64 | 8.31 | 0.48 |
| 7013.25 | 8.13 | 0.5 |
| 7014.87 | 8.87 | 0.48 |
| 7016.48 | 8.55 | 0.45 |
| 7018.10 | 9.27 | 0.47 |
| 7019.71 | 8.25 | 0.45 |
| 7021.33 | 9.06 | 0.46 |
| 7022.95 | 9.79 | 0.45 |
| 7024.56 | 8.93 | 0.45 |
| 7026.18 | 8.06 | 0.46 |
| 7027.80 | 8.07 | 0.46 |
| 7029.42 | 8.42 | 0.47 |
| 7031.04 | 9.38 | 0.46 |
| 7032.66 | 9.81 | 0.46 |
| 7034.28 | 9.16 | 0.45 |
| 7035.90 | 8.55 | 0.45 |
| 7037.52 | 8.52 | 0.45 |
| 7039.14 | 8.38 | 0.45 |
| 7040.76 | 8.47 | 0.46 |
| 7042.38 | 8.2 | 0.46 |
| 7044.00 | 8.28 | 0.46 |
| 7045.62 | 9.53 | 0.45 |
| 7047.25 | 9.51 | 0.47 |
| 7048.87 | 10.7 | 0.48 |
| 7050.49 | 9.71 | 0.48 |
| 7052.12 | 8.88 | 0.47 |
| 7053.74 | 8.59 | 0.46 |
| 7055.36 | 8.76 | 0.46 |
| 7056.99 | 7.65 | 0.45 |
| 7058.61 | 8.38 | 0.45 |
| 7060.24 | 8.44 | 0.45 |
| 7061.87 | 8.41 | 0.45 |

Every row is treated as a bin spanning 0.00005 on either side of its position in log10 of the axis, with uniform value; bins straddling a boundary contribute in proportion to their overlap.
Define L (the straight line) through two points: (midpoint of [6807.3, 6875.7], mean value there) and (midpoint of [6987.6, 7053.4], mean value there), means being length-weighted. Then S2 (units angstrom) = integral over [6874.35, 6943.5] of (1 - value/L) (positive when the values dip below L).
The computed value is 4.6 angstrom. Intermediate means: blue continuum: 7.26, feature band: 7.28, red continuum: 8.7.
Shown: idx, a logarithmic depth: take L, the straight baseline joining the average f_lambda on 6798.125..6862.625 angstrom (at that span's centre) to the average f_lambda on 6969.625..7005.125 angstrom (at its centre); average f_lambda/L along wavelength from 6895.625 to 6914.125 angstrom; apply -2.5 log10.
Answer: 0.08 mag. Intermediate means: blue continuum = 7.34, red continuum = 8.31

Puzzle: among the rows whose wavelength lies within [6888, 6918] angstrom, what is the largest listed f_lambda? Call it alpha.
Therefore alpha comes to 7.95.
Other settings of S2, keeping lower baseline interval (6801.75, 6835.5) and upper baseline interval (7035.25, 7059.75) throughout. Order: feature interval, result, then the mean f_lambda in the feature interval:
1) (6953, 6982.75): 0.2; 8.26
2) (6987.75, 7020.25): 0.4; 8.44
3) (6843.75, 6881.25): 2.0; 7.25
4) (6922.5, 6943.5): 1.3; 7.6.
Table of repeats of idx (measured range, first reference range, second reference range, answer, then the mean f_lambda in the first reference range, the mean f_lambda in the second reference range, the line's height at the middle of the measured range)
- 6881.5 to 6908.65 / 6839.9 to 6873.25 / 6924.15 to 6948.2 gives 0.05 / 7.3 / 7.8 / 7.54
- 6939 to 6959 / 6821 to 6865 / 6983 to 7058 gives -0.03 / 7.21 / 8.66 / 8.08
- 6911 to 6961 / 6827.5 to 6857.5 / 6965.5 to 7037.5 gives 0.03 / 7.19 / 8.49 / 7.96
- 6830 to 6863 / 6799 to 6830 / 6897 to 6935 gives 0.02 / 7.43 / 7.35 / 7.41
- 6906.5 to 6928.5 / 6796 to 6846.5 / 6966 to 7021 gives 0.11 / 7.35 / 8.37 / 7.92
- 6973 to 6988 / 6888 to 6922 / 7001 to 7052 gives 0.00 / 7.17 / 8.75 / 8.15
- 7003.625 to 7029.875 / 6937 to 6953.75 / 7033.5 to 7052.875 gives 0.03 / 8.14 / 8.99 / 8.76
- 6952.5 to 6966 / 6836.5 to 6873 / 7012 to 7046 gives -0.02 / 7.29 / 8.73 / 8.15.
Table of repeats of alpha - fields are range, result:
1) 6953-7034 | 9.81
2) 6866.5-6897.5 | 7.7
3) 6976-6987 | 8.46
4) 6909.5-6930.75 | 8.22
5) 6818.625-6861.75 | 7.81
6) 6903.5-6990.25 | 9.08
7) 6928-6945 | 8.71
